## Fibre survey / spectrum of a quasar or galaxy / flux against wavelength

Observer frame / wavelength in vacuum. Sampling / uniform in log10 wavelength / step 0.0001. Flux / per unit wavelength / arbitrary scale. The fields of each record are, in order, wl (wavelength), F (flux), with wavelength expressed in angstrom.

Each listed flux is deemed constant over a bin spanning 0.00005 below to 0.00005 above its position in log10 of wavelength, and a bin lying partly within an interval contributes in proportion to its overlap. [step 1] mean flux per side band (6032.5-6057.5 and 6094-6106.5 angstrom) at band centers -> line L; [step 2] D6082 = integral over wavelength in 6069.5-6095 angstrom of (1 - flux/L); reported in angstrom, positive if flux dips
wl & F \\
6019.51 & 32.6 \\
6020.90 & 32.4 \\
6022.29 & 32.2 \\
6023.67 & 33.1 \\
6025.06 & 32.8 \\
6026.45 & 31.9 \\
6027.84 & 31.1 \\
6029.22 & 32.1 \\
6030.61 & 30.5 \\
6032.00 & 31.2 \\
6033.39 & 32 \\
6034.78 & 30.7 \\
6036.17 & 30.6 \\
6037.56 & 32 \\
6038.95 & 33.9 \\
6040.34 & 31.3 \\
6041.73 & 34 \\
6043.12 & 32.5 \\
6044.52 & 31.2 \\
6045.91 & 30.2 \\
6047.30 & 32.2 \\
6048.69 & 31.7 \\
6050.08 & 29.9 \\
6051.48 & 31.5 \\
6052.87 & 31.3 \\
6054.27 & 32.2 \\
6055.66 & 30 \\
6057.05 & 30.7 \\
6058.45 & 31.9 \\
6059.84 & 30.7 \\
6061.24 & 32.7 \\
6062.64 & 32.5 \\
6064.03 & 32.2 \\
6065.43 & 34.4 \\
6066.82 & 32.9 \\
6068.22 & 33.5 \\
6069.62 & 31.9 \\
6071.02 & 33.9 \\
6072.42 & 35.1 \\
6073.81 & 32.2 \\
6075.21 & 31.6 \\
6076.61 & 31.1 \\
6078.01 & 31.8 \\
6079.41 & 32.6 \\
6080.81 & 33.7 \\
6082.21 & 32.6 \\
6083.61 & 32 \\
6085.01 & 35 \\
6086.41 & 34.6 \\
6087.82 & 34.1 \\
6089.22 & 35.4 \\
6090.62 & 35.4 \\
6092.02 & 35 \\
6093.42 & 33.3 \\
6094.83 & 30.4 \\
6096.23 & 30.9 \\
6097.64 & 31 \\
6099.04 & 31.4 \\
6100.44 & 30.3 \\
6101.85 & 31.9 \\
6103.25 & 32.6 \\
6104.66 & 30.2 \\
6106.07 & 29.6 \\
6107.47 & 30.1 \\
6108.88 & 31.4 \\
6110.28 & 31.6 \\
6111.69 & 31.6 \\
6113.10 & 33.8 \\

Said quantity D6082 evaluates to -1.8 angstrom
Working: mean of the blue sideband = 31.6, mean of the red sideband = 31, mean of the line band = 33.3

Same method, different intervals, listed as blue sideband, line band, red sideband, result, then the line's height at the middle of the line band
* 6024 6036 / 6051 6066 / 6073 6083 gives 0.1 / 32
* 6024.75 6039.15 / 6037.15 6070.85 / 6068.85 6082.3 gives 0.1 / 32.1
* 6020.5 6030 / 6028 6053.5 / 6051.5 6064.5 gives 0.3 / 31.9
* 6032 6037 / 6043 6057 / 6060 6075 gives 0.4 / 32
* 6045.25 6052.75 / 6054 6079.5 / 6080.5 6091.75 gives 0.2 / 32.6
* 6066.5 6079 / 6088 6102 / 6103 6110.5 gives -0.5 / 31.4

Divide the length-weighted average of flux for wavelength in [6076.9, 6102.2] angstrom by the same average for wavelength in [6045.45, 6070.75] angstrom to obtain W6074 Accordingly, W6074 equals 1.0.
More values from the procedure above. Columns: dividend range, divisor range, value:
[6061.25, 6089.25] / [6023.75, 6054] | 1.04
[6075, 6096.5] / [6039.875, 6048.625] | 1.04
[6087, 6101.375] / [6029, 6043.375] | 1.03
